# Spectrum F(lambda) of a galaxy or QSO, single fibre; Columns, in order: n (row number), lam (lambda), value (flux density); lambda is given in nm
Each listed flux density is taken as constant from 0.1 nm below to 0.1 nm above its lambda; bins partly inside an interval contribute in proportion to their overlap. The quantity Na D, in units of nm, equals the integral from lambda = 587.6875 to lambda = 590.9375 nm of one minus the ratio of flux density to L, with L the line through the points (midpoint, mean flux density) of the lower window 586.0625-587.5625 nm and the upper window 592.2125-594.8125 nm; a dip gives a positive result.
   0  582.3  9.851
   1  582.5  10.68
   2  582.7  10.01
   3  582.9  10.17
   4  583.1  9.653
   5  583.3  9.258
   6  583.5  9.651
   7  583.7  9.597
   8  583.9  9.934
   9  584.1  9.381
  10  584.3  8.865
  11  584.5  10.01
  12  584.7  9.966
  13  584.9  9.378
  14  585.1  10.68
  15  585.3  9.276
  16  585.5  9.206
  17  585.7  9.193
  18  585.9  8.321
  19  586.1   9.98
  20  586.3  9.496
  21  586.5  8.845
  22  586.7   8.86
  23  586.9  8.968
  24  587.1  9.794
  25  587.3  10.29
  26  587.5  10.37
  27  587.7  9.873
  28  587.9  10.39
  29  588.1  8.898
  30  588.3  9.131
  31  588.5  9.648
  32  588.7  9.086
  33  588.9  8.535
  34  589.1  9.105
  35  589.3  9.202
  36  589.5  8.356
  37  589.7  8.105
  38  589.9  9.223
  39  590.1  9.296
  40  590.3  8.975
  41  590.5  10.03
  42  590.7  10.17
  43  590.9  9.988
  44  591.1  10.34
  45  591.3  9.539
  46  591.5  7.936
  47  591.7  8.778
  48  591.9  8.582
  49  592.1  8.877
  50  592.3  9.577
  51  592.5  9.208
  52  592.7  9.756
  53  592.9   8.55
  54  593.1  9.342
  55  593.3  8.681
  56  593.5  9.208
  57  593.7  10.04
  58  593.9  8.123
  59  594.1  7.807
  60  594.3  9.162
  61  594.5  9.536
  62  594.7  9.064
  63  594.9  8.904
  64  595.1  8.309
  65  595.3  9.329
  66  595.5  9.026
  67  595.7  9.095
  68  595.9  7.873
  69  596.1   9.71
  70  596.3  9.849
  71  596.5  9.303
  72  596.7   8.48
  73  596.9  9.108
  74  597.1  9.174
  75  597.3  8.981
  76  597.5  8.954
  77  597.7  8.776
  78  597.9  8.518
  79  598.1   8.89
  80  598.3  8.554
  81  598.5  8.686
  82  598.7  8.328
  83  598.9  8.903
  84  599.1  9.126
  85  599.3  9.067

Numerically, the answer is 0.035 nm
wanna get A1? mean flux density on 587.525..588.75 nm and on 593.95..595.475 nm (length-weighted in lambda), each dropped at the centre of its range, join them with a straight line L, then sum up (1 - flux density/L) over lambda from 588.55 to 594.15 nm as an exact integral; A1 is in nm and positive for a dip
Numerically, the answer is 0.07 nm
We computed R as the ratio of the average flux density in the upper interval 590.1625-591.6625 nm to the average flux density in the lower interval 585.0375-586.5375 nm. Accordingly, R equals 1.02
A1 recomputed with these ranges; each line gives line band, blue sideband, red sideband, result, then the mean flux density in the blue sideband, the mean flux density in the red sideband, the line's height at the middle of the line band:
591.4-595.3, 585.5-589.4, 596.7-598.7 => 0.049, 9.36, 8.8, 9.04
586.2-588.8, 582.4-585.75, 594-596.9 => -0.008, 9.71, 8.97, 9.48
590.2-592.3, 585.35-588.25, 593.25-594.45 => -0.057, 9.45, 8.87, 9.09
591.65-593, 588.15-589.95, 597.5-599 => -0.033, 8.92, 8.68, 8.84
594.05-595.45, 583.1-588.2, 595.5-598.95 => 0.018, 9.54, 8.9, 9.03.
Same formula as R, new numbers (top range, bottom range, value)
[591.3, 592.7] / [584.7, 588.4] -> 0.94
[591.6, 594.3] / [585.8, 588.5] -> 0.95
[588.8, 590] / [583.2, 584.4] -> 0.93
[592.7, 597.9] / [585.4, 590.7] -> 0.97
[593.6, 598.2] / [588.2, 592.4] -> 0.98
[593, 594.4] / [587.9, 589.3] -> 0.97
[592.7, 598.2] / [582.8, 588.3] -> 0.94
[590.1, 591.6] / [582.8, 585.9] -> 1.00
